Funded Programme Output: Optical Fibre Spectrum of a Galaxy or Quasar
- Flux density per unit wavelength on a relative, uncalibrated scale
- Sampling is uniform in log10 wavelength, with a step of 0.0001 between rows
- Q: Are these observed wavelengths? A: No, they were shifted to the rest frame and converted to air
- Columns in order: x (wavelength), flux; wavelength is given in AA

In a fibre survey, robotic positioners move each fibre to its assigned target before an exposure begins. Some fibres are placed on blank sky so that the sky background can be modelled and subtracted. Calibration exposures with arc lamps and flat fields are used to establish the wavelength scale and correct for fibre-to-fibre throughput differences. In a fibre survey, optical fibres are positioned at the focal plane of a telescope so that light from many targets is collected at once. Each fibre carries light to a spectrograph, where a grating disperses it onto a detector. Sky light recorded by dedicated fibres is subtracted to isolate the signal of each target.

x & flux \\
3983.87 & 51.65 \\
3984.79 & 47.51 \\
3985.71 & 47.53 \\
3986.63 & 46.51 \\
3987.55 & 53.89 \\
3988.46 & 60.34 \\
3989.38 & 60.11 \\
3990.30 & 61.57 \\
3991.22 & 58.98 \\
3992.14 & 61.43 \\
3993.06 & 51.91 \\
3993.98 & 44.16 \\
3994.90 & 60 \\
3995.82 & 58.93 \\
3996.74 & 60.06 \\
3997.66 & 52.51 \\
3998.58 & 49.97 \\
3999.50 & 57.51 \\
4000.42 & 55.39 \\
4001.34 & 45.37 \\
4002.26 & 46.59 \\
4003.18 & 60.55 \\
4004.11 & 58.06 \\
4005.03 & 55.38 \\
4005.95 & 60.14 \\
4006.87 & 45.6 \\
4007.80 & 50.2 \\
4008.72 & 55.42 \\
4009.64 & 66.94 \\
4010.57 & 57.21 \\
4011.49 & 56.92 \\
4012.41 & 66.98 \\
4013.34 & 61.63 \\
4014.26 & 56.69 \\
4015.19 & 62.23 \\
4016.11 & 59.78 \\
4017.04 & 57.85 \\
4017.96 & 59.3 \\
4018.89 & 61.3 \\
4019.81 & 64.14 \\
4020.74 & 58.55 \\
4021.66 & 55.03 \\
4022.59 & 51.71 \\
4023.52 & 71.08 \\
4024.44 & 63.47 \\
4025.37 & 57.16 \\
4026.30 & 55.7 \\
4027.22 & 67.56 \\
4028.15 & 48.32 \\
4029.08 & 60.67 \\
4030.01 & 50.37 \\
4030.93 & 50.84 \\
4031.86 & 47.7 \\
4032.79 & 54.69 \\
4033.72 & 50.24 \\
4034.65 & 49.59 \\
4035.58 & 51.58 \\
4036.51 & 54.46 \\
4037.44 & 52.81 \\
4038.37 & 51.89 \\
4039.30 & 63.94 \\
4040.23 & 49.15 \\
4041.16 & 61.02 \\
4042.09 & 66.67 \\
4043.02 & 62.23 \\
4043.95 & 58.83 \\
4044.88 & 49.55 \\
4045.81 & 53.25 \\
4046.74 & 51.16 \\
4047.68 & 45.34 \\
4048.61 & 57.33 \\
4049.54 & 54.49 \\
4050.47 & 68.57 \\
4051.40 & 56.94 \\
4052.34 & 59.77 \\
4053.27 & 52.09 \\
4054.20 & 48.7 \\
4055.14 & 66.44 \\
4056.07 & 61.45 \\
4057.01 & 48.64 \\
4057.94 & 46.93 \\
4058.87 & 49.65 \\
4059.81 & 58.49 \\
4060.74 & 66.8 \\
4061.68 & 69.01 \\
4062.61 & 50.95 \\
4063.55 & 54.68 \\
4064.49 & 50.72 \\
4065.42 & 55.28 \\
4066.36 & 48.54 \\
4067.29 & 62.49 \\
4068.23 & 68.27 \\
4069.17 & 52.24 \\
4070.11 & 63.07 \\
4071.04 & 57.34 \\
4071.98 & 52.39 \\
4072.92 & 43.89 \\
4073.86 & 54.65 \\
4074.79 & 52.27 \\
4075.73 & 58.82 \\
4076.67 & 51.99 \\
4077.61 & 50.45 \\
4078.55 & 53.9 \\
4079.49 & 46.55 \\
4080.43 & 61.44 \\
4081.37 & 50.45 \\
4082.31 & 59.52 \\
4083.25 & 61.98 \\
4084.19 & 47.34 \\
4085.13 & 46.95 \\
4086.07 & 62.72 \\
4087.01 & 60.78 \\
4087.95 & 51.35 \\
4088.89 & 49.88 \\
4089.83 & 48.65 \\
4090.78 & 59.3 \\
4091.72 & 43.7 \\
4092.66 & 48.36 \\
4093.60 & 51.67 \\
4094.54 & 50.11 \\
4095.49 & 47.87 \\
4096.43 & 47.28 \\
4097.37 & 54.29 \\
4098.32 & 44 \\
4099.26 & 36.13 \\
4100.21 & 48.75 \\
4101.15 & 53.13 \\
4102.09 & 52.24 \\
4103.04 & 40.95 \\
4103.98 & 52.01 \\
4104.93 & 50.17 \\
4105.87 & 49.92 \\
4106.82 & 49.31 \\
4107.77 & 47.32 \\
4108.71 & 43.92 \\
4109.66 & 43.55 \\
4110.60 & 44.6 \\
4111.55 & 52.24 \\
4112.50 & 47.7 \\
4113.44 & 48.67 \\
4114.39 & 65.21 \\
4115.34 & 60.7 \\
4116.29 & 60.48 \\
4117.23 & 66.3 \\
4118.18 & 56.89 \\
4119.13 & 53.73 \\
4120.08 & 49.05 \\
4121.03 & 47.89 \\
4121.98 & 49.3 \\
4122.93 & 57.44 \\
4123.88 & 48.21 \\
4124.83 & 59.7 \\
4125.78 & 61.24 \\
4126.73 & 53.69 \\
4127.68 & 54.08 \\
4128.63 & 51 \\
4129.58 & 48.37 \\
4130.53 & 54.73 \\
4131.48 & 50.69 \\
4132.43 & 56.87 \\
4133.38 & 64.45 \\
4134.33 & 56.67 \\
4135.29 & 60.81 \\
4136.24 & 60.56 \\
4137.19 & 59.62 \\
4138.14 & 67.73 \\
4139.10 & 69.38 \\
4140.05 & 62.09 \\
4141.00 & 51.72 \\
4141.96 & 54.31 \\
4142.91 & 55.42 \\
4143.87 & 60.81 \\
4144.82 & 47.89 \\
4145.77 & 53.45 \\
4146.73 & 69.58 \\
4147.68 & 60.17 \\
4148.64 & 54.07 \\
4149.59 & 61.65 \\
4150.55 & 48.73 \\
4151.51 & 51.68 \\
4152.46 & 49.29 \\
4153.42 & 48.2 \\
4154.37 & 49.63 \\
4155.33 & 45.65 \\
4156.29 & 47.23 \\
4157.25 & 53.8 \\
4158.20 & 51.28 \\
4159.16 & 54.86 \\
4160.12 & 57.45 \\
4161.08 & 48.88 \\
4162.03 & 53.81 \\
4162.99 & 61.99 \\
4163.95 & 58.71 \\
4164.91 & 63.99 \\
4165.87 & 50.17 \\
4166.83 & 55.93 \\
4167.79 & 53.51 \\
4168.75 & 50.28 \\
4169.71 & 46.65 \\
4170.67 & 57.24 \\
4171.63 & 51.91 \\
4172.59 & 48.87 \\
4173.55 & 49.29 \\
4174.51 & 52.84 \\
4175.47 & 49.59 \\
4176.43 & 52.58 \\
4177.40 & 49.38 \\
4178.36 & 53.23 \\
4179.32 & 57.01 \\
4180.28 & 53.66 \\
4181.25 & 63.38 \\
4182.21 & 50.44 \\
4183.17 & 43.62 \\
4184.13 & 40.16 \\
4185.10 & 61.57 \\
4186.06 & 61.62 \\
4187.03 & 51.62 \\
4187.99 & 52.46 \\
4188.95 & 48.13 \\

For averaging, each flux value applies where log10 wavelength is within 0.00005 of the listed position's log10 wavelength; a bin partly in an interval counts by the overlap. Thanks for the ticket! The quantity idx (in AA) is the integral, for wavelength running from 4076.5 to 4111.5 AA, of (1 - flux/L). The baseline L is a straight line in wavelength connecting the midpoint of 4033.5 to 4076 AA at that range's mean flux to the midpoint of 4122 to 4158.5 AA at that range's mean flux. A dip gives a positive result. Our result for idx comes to 3.3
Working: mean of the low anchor 55.7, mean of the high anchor 55.5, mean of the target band 50.3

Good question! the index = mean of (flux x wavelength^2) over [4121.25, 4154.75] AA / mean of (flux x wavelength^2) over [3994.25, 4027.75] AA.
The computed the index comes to 1.03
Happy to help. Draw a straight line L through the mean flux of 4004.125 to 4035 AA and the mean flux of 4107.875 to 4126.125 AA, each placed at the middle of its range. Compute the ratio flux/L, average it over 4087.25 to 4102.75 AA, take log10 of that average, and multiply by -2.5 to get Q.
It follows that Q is 0.11 mag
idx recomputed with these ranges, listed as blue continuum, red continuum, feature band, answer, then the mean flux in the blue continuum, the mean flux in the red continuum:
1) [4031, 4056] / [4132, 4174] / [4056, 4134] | 3.2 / 55.4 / 55.4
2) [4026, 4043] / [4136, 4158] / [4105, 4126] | 1.0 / 55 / 55.7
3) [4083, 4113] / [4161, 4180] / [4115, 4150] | -3.8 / 49.5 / 53.4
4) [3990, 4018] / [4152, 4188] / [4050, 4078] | -0.5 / 56.6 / 52.7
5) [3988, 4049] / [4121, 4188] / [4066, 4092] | 0.5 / 56.4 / 54.5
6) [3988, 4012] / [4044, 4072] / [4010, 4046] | -0.8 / 55.9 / 56.1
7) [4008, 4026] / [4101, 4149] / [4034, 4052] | 0.9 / 60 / 54.7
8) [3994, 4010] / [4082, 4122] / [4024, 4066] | -1.8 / 54.9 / 51.3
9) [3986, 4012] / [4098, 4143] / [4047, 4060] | -0.1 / 55.4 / 53.6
